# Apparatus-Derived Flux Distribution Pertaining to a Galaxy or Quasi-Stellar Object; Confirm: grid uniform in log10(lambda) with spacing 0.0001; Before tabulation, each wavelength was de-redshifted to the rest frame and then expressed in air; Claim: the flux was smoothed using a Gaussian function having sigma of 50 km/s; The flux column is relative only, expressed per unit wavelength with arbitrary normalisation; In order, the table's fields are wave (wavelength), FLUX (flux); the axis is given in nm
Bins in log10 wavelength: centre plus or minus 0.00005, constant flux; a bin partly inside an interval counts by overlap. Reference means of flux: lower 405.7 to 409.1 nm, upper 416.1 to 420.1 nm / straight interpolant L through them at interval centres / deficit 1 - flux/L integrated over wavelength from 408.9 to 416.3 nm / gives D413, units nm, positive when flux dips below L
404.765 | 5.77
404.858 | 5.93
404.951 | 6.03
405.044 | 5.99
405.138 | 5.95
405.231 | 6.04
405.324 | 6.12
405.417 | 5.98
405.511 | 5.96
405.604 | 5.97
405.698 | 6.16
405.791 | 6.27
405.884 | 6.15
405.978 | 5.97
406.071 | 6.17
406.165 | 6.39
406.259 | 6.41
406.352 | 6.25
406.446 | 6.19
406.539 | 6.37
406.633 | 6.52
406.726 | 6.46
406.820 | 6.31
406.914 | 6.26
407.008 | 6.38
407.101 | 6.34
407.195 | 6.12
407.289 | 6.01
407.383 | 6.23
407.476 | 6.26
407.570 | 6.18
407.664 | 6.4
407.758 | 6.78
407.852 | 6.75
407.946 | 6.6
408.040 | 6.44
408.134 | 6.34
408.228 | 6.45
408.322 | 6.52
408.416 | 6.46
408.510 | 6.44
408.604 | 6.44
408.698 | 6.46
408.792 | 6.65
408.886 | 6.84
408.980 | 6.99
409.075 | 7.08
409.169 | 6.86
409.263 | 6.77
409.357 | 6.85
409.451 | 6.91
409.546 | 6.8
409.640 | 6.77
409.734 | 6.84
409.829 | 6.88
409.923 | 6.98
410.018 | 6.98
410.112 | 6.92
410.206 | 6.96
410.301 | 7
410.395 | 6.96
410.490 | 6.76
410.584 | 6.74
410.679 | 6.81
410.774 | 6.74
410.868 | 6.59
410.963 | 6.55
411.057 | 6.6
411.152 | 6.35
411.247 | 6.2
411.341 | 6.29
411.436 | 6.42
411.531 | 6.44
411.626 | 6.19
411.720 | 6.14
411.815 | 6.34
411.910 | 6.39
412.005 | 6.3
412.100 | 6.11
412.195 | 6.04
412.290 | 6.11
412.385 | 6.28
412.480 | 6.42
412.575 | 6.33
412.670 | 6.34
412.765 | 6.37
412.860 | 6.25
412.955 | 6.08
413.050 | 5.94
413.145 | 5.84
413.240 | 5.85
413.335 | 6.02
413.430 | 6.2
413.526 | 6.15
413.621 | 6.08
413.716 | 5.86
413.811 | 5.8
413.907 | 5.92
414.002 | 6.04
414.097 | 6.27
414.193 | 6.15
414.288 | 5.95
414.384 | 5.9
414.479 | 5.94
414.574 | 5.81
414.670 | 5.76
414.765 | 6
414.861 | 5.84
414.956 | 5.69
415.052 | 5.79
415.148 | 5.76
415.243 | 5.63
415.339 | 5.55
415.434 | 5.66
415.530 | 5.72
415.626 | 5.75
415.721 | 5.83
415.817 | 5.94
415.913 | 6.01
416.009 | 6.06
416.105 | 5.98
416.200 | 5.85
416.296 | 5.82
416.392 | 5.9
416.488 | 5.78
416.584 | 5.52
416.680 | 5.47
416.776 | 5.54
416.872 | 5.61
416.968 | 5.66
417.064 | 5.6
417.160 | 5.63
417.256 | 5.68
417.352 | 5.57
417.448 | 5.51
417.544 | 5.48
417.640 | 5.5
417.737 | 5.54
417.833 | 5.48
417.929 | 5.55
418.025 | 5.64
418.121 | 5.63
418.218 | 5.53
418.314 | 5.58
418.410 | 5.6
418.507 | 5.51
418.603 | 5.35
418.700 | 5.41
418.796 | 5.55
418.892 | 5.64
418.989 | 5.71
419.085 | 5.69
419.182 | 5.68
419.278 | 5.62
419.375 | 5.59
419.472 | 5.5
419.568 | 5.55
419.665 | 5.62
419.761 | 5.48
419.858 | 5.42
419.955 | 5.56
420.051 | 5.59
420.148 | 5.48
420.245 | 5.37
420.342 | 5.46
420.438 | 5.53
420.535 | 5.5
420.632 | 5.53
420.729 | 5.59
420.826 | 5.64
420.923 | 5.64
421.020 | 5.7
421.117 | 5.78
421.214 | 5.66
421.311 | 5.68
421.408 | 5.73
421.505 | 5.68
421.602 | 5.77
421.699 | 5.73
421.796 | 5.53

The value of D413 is -0.32 nm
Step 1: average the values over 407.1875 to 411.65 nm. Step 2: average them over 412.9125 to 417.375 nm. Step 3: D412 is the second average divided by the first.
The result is 0.88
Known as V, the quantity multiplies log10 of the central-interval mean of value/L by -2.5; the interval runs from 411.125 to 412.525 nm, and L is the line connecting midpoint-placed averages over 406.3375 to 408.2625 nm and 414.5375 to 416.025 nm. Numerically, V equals -0.04 mag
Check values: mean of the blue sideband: 6.36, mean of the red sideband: 5.79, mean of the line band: 6.26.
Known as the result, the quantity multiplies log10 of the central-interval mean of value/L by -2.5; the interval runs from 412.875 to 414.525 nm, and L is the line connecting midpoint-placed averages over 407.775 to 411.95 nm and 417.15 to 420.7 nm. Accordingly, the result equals 0.03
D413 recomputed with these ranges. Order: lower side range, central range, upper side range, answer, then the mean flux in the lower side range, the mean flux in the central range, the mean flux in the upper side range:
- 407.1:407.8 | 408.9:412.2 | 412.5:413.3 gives -0.24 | 6.28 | 6.65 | 6.14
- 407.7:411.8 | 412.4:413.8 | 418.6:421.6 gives 0.04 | 6.66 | 6.12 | 5.58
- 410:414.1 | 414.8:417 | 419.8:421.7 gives 0.09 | 6.34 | 5.76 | 5.6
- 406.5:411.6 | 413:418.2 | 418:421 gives 0.13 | 6.59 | 5.79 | 5.55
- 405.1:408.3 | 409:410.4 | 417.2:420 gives -0.19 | 6.27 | 6.9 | 5.56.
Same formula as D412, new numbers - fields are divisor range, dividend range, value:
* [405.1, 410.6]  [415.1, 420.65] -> 0.87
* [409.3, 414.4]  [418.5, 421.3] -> 0.87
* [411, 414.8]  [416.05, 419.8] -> 0.91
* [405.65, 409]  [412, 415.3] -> 0.94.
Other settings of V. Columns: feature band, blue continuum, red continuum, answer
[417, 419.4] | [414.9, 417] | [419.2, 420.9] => 0.012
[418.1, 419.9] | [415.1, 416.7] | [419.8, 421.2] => 0.014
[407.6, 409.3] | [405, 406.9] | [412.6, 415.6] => -0.087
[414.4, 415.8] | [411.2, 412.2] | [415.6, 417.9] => 0.020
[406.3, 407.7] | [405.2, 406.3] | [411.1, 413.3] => -0.024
